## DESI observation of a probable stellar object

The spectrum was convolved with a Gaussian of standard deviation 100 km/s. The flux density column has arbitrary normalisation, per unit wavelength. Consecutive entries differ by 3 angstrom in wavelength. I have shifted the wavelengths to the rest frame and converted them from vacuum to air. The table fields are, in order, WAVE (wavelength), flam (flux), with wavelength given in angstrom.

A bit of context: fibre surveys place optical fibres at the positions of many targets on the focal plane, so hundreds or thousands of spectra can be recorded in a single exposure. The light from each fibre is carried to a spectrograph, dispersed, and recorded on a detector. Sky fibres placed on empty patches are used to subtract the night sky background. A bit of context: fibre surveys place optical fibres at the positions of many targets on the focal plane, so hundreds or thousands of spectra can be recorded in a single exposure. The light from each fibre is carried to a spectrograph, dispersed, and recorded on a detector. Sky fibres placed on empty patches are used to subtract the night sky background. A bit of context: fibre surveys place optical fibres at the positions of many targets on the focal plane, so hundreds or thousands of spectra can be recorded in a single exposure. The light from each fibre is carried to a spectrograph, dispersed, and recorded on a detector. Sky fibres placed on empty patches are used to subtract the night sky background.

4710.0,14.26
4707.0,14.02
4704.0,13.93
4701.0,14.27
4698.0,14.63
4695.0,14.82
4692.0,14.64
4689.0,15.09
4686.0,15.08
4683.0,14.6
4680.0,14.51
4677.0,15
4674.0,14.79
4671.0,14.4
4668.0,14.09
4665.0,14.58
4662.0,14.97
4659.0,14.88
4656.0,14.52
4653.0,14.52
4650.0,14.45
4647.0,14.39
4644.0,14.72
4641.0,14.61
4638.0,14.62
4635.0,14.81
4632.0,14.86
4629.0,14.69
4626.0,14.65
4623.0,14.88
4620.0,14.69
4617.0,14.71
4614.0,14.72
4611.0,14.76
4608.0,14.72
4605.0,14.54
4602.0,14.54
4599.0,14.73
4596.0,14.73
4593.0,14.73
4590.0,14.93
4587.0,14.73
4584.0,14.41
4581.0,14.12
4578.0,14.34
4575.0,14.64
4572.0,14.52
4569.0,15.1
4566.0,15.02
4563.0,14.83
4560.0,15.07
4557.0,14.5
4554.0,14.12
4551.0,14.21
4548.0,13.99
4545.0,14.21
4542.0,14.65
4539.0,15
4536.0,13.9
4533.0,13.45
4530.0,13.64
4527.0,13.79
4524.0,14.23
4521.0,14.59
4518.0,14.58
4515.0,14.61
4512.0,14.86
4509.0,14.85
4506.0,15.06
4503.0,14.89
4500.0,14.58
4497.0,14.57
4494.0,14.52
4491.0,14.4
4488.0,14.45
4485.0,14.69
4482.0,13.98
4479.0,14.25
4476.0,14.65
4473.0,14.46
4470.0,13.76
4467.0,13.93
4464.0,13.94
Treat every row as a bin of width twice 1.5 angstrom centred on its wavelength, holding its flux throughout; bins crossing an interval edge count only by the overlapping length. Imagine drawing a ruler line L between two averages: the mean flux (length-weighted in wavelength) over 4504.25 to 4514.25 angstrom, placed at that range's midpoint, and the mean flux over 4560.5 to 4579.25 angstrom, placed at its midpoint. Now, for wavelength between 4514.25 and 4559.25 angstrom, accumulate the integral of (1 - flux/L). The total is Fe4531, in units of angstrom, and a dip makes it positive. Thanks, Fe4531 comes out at 1.8 angstrom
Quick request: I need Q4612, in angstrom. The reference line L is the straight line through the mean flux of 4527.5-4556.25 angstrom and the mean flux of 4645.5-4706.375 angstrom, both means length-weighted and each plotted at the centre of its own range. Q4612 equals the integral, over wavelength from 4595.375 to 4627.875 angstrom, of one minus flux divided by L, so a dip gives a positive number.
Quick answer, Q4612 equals -0.73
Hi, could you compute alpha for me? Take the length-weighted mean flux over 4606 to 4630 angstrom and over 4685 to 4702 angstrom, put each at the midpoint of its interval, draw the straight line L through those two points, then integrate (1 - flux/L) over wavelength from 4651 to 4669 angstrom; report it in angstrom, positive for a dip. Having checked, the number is 0.2 angstrom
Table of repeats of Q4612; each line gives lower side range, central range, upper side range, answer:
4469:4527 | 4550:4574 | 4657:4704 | -0.2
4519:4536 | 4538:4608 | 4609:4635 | -1.3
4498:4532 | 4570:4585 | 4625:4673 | 0.1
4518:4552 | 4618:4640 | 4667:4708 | -0.5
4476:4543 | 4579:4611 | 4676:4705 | -0.2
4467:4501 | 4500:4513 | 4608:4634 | -0.4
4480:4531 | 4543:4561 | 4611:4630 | 0.3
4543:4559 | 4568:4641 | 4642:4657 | -1.4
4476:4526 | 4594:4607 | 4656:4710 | -0.1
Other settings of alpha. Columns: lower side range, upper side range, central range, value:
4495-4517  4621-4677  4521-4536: 0.89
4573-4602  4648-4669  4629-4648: -0.12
